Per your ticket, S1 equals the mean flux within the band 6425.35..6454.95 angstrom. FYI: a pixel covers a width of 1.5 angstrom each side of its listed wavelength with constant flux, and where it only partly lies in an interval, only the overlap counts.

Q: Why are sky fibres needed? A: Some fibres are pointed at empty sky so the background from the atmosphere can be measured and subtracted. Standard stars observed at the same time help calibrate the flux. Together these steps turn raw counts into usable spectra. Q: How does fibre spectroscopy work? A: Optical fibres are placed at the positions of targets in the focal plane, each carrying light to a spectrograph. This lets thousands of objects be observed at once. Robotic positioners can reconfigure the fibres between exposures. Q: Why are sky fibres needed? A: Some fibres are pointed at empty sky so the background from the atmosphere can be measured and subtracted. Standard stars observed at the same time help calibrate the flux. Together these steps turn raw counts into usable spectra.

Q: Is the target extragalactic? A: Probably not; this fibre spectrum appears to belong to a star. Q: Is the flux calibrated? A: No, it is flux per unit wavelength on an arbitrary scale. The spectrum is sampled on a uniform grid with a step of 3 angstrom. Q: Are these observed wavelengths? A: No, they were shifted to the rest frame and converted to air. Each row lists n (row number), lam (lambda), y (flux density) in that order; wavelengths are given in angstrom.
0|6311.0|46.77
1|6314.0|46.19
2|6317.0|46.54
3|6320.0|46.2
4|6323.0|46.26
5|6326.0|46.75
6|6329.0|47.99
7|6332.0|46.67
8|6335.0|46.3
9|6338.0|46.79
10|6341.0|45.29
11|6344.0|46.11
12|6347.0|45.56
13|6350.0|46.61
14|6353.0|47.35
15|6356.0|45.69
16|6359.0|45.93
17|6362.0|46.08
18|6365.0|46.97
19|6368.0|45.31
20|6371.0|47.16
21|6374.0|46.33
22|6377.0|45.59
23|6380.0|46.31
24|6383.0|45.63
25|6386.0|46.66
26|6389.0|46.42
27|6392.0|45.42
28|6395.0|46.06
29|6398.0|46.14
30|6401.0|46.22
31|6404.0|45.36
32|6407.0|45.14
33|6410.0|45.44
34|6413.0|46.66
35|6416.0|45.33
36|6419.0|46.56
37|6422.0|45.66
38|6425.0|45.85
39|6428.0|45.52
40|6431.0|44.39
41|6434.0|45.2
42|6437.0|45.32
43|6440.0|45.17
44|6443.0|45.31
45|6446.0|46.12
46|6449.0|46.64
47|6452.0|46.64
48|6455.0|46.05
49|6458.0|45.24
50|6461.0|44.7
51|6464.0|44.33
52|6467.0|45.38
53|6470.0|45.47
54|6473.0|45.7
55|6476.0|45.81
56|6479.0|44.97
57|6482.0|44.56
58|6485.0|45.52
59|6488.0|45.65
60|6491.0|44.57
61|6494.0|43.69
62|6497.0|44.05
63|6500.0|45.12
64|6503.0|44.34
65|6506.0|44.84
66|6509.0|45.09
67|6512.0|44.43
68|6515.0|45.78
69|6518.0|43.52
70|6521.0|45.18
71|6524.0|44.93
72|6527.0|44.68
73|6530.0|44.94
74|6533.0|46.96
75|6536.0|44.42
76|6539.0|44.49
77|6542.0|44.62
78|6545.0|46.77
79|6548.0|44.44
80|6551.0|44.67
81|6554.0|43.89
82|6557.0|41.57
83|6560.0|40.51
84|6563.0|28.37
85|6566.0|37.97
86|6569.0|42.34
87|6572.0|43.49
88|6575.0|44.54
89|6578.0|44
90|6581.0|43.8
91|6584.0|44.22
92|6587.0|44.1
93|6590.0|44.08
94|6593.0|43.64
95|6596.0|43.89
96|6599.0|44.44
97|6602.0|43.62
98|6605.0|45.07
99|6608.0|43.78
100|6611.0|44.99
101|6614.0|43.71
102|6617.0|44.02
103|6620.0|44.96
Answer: 45.6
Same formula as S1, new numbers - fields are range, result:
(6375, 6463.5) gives 45.7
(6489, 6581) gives 43.6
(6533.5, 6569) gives 42.1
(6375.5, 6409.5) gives 45.9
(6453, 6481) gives 45.3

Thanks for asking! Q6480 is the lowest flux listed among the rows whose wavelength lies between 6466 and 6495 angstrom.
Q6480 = 43.69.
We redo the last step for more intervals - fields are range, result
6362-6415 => 45.14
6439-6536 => 43.52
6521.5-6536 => 44.42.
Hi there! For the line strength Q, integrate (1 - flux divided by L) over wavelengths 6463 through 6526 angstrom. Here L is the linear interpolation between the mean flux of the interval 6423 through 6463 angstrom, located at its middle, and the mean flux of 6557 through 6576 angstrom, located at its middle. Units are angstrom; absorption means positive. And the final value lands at -2.7 angstrom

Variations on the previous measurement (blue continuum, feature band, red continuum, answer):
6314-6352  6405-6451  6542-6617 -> -0.52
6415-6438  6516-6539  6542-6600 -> -0.74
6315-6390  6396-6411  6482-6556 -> 0.06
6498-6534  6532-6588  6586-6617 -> 2.10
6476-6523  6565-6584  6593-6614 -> 0.61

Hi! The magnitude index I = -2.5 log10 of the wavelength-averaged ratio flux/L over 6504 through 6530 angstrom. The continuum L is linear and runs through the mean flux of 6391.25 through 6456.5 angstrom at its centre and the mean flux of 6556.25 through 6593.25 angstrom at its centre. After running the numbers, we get -0.04 mag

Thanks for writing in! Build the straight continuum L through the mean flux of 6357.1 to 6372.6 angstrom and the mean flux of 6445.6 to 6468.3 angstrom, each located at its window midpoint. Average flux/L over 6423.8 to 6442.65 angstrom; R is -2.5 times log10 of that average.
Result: 0.01 mag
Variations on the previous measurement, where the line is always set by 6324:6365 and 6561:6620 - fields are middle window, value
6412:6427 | -0.02 mag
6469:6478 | -0.03 mag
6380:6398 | -0.01 mag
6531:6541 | -0.04 mag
